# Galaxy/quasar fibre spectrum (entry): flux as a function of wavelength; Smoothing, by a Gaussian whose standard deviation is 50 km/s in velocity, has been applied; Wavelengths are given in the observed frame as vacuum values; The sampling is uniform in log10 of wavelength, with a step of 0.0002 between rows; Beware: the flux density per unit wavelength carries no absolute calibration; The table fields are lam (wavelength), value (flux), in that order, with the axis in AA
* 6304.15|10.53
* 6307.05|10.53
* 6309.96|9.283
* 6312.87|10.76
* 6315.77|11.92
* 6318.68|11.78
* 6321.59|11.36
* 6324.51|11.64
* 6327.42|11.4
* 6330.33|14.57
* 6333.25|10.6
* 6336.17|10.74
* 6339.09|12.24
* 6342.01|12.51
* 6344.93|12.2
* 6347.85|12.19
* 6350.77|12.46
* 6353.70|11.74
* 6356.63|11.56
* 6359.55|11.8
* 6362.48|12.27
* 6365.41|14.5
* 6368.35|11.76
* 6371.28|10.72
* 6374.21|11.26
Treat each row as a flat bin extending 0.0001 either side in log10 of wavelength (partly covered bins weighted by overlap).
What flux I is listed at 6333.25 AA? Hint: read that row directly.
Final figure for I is 10.6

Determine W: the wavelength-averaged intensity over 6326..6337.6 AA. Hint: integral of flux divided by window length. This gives 11.8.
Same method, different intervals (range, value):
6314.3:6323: 11.7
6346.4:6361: 12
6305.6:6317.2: 10.6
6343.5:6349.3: 12.2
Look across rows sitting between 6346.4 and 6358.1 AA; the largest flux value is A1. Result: 12.46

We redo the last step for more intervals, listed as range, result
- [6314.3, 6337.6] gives 14.57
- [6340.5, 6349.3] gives 12.51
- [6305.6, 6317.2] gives 11.92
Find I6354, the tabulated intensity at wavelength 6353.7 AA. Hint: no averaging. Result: 11.74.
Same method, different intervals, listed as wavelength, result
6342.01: 12.51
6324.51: 11.64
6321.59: 11.36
